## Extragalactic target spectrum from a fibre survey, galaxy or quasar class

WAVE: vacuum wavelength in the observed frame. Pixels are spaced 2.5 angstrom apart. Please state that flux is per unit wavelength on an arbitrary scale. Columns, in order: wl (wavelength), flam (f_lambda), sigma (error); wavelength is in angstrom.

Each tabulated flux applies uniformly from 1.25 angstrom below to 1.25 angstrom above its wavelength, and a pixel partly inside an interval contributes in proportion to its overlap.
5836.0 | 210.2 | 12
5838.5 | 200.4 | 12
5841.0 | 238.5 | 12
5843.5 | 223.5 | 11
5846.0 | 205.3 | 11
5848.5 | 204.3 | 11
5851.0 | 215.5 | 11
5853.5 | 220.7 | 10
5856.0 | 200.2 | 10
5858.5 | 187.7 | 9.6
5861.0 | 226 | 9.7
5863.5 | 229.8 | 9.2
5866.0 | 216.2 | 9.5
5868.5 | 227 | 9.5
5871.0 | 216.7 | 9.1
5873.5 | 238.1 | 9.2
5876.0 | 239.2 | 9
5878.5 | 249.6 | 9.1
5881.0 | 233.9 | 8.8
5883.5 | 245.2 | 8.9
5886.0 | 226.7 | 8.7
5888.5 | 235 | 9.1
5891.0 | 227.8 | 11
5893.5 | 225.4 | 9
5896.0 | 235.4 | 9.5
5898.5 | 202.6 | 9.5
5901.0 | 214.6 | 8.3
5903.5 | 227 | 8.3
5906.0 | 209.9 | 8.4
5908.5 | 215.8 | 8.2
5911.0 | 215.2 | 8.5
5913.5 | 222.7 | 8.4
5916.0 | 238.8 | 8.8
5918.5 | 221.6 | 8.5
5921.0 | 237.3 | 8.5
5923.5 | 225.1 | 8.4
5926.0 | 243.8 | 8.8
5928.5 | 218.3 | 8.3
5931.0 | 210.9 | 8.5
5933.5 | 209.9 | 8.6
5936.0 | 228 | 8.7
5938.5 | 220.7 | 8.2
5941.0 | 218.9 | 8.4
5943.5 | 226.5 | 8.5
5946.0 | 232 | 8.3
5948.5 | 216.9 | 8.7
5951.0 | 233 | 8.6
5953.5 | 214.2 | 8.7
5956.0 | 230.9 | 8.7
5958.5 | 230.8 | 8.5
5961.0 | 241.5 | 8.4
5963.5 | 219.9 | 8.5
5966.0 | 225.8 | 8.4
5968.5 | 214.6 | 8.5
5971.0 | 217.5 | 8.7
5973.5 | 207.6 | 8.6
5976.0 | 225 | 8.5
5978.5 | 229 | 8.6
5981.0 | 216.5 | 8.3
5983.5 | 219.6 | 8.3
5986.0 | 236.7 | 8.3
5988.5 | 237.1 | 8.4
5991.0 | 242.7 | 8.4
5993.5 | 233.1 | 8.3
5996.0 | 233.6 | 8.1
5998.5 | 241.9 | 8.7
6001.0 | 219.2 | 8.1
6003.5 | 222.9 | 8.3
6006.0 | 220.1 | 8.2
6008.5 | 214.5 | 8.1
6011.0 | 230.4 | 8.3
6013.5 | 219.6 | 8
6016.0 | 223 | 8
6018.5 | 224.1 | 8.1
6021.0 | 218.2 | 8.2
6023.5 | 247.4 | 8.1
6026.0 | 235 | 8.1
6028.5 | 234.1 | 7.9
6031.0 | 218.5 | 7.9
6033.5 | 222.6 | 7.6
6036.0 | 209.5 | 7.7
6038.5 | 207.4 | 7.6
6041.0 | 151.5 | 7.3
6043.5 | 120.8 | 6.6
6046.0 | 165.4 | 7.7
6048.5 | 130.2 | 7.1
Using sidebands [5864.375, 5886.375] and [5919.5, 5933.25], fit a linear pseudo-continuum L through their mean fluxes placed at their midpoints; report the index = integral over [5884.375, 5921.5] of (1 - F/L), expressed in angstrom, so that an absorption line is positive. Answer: 0.9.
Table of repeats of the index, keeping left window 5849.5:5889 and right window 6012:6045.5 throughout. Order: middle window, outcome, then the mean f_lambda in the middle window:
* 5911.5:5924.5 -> -0.5 angstrom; 228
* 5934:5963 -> -1.2 angstrom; 226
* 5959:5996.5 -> -2.2 angstrom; 227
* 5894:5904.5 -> 0.1 angstrom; 220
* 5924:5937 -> -0.2 angstrom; 222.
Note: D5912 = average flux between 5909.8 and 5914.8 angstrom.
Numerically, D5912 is 219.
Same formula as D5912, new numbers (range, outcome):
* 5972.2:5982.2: 220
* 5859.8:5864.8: 228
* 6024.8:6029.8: 234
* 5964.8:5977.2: 218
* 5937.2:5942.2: 220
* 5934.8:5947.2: 225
